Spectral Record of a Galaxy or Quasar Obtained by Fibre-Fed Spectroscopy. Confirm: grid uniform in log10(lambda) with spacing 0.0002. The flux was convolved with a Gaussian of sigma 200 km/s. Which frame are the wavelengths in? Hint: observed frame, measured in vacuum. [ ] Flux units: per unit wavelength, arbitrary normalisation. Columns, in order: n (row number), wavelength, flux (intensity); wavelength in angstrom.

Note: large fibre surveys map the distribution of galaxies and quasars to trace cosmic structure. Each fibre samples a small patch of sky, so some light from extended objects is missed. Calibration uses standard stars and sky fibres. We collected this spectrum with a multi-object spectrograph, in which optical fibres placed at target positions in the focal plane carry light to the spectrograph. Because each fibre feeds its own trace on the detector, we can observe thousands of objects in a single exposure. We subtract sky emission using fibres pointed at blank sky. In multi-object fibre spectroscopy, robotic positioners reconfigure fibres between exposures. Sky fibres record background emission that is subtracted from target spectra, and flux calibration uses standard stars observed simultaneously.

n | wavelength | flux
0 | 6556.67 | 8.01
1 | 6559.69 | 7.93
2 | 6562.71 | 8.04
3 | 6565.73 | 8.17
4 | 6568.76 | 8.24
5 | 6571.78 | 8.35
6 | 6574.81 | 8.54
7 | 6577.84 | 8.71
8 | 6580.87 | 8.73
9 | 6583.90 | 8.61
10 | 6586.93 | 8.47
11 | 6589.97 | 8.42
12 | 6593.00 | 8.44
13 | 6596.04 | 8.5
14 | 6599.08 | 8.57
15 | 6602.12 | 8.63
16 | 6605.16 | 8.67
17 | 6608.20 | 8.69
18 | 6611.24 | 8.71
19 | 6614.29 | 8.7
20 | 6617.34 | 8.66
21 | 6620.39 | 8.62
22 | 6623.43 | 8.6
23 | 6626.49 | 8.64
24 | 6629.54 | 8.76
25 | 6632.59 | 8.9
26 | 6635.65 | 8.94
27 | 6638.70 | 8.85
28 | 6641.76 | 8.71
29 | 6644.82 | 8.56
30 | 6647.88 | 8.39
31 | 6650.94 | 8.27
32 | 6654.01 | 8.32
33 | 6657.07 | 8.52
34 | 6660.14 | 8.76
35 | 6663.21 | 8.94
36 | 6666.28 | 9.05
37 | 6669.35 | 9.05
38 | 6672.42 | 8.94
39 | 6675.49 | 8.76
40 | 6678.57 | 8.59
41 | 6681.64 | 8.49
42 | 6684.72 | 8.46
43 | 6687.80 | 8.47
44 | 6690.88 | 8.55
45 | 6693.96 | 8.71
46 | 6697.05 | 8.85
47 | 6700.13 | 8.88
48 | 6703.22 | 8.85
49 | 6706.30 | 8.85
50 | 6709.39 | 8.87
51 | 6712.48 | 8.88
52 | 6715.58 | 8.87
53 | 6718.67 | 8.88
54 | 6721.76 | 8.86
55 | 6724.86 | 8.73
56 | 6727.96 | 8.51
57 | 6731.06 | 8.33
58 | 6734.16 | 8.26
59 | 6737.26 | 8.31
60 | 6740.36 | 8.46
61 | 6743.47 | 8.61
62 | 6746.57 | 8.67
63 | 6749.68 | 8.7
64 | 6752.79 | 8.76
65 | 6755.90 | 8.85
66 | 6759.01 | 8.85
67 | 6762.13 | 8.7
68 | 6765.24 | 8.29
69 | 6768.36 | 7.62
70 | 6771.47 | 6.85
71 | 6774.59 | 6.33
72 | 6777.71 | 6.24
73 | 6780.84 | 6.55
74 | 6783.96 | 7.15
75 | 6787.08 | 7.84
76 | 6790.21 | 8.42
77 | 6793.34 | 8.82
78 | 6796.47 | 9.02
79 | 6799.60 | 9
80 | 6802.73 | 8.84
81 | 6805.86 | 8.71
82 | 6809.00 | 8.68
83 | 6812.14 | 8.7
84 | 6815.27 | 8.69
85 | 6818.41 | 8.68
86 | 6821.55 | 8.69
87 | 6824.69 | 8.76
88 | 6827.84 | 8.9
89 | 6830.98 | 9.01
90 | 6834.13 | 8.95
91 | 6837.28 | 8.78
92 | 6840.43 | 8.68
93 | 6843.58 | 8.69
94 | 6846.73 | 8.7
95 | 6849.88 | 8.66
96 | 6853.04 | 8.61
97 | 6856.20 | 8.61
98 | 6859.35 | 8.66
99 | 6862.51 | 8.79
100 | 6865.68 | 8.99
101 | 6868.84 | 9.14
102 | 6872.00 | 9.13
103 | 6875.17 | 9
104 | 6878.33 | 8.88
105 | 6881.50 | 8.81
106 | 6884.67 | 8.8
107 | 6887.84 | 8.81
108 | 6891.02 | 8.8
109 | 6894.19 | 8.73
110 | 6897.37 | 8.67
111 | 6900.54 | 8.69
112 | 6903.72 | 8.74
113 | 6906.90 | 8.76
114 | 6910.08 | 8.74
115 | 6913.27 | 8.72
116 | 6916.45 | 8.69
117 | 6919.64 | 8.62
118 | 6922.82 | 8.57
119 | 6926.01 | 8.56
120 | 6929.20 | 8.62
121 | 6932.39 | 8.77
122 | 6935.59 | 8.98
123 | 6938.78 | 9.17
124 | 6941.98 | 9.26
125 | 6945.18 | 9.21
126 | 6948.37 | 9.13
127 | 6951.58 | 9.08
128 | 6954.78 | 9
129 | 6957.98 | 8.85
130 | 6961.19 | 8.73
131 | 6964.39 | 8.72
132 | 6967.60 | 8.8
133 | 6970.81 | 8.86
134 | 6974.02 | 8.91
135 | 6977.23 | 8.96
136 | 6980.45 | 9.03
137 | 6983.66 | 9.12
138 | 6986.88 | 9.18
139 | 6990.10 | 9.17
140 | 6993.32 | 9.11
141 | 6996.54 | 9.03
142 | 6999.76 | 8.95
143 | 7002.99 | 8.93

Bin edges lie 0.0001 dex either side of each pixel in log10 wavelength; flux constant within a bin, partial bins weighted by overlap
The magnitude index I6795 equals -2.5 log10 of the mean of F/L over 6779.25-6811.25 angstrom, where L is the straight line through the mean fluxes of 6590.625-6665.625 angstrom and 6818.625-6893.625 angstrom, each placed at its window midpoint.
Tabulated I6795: 0.06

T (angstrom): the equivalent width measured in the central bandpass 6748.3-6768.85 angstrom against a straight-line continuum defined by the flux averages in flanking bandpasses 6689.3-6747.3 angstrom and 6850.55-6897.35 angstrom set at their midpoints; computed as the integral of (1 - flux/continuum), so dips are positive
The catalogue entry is 0.3 angstrom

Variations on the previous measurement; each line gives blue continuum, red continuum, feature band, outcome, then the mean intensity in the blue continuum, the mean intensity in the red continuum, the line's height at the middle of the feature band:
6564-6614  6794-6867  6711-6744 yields 0.23 angstrom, 8.53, 8.77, 8.67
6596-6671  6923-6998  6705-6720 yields -0.20 angstrom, 8.68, 8.96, 8.75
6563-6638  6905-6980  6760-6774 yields 1.48 angstrom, 8.59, 8.86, 8.72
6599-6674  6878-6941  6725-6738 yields 0.48 angstrom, 8.7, 8.76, 8.72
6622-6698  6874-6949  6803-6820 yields 0.12 angstrom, 8.68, 8.82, 8.76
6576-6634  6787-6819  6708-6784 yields 4.06 angstrom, 8.63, 8.71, 8.69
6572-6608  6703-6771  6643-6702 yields -0.56 angstrom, 8.57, 8.59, 8.58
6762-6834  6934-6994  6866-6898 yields -1.03 angstrom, 8.2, 9.01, 8.61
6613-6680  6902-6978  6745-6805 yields 4.67 angstrom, 8.71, 8.85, 8.77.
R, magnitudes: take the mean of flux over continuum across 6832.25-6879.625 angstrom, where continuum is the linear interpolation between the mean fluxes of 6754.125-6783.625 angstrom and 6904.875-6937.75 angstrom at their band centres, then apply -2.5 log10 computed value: -0.08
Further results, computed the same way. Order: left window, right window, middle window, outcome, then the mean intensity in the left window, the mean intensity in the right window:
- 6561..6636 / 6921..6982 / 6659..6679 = -0.03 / 8.57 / 8.9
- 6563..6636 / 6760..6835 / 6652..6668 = -0.03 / 8.58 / 8.23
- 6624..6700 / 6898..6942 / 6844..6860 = 0.01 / 8.69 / 8.76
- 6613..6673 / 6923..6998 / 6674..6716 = 0.00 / 8.71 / 8.96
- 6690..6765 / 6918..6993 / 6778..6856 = 0.03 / 8.69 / 8.93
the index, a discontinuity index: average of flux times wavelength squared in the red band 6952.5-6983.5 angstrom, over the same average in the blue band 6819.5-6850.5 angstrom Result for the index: 1.1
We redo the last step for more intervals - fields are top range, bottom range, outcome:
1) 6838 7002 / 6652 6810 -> 1.11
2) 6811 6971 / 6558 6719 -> 1.10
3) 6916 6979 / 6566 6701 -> 1.13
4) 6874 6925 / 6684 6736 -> 1.06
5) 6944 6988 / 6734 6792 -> 1.19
